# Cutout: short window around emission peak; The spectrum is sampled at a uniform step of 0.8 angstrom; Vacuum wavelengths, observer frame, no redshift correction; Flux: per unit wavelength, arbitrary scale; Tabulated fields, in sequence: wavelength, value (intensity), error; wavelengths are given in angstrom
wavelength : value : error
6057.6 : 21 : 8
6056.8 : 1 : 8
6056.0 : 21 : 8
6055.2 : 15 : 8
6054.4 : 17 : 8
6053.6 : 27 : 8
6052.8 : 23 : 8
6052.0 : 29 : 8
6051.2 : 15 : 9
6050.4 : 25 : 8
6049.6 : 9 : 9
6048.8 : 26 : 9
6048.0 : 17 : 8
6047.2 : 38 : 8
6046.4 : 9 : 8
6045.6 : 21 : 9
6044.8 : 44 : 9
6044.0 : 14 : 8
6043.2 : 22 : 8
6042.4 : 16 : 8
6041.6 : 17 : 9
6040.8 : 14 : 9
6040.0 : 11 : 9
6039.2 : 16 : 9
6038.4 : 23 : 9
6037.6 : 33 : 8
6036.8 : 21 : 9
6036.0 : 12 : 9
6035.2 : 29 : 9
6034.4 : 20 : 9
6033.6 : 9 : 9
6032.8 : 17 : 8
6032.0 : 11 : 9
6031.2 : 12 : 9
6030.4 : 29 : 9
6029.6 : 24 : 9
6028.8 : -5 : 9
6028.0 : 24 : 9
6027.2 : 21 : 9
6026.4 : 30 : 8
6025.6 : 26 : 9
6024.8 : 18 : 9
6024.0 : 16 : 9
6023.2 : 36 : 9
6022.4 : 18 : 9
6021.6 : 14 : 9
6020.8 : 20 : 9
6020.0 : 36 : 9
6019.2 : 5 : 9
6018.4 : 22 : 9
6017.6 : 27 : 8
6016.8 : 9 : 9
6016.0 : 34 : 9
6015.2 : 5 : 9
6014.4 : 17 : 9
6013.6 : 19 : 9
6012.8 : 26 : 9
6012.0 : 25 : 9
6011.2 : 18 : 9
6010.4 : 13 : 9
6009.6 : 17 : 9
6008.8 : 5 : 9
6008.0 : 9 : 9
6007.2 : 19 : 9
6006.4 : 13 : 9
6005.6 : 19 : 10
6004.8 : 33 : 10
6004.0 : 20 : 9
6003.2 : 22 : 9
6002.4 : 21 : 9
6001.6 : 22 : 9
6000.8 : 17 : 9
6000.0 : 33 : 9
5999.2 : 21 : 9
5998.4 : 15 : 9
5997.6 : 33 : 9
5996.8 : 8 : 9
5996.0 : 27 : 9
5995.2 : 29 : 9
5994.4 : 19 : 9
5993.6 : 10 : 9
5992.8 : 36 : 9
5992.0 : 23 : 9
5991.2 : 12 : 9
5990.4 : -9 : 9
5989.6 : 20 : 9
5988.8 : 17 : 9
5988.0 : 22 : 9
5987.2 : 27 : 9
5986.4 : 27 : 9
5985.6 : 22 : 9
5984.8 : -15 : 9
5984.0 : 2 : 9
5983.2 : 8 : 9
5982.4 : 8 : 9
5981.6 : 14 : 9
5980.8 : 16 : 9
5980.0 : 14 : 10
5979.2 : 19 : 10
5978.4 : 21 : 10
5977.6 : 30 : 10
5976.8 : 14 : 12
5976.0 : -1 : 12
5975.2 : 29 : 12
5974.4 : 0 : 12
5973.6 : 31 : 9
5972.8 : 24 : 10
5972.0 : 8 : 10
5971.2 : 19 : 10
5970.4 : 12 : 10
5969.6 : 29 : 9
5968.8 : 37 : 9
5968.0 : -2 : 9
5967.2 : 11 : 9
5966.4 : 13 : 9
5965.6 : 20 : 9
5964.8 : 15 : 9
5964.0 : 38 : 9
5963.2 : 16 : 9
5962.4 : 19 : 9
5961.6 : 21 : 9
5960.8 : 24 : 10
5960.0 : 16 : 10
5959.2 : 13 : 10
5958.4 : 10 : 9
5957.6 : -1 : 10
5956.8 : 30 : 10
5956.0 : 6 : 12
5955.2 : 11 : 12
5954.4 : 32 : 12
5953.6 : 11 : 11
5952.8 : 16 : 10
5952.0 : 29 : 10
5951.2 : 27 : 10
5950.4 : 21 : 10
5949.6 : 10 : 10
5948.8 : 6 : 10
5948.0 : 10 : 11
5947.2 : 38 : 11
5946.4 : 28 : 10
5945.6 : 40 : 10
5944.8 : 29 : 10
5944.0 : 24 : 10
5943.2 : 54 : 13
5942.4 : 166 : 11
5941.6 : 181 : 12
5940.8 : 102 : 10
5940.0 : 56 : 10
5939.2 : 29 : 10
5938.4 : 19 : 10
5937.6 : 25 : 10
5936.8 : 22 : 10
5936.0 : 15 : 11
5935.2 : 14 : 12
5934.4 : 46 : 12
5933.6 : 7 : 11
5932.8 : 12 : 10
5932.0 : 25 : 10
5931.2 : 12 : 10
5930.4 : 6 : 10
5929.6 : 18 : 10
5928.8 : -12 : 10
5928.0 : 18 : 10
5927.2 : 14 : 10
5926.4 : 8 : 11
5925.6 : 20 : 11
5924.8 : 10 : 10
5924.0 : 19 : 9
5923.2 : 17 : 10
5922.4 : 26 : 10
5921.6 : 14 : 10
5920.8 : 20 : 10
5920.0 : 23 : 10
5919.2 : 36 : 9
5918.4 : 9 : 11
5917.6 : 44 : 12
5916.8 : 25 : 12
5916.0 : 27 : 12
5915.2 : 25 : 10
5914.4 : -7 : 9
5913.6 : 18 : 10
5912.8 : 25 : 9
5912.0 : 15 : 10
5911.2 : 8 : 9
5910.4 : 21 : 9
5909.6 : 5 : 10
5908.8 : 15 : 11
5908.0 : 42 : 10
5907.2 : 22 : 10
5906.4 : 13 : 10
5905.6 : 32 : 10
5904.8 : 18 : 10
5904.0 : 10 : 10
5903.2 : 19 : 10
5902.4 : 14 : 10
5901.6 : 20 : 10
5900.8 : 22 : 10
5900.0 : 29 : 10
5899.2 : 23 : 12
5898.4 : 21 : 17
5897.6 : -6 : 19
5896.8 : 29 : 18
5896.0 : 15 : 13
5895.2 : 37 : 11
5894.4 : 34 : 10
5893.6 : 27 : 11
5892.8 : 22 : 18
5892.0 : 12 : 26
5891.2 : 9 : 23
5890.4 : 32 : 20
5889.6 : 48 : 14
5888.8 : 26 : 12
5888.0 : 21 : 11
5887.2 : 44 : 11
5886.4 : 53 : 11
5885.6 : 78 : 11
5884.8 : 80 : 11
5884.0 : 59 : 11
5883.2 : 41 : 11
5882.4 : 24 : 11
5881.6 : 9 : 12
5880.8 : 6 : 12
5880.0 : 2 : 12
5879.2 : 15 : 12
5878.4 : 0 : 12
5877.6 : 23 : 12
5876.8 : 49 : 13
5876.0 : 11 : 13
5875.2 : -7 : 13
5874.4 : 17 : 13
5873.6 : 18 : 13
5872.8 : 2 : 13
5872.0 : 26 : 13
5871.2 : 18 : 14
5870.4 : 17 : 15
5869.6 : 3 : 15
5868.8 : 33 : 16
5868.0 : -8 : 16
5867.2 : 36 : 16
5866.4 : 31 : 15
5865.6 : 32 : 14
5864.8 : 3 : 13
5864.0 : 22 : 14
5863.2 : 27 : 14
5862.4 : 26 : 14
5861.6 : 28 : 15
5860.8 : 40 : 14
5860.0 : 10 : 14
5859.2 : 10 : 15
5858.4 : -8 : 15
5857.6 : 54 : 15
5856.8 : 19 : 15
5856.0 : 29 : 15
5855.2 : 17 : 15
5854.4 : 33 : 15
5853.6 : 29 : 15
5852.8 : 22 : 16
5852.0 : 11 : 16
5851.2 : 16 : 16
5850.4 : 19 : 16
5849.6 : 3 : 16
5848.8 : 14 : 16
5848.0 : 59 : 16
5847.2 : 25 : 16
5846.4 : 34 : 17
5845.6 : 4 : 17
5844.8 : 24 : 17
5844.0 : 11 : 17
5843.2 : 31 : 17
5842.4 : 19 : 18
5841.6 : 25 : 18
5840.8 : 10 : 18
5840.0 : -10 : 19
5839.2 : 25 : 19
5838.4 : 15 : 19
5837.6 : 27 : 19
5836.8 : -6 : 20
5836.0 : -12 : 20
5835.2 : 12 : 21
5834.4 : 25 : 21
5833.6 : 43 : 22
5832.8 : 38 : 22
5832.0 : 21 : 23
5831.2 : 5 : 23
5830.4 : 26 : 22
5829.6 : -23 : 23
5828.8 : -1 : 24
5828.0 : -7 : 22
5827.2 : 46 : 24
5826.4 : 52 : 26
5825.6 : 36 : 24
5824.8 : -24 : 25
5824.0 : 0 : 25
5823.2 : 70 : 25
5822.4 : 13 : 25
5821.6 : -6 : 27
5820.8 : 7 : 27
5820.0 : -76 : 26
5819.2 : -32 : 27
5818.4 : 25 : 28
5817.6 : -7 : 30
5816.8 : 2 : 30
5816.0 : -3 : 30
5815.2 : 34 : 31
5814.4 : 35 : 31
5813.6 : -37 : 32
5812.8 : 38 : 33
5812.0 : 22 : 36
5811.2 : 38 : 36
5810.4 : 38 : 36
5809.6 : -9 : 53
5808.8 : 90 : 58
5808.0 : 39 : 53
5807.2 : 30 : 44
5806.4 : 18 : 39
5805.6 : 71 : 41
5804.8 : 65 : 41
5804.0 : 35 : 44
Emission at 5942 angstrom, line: [O III]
